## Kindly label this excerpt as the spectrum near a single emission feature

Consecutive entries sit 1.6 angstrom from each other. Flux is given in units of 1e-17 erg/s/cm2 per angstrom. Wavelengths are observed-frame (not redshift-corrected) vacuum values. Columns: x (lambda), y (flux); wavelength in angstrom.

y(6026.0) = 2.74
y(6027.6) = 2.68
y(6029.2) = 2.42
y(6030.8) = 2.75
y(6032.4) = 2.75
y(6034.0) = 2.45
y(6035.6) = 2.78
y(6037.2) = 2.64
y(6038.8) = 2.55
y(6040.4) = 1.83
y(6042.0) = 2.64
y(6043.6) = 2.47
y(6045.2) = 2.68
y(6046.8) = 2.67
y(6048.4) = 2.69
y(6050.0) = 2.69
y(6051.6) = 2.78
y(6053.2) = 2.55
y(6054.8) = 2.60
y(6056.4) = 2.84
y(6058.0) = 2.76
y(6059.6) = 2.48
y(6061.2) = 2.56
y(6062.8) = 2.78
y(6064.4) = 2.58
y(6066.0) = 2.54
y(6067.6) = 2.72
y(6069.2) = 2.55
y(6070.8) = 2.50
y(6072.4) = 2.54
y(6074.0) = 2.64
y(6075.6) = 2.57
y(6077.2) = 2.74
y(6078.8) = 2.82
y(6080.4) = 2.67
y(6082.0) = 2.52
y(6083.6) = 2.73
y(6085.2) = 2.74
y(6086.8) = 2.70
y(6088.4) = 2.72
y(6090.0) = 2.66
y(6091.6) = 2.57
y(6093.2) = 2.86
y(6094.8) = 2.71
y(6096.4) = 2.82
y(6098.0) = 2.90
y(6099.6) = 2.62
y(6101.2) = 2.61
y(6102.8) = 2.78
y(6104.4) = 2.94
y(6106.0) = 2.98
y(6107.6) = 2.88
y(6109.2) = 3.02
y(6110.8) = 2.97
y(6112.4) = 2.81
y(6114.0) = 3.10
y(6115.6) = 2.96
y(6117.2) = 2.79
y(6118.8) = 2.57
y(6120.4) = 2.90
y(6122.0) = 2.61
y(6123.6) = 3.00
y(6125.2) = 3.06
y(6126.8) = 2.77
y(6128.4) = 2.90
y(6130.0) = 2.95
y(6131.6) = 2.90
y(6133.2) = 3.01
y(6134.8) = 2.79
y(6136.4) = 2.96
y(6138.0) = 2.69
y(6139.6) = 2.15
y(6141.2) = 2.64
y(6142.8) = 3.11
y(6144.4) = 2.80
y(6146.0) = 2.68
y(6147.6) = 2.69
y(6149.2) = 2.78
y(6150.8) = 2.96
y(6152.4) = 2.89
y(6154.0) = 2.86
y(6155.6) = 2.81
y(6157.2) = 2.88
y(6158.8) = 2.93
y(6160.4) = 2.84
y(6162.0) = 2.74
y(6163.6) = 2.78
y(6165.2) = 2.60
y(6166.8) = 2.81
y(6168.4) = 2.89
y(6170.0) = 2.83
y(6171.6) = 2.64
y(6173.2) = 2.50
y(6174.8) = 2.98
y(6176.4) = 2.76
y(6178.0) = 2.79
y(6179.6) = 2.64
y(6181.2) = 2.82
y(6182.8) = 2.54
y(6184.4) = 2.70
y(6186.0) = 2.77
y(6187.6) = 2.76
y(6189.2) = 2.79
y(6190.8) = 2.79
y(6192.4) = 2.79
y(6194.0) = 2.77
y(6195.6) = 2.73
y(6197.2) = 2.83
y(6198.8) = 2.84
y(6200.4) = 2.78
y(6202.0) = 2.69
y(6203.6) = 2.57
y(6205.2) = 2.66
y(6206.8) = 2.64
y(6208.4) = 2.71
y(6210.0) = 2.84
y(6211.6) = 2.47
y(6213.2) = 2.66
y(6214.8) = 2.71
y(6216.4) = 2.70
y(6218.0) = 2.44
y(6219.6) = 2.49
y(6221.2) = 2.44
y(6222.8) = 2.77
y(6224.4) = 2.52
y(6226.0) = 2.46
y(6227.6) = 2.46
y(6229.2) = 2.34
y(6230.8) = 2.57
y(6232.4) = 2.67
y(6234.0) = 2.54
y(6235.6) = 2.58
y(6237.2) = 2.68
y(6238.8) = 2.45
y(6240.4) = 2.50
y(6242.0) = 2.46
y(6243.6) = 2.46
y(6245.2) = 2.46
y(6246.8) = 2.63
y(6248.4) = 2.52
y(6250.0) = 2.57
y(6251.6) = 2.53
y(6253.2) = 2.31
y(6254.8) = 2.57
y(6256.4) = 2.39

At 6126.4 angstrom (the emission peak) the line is C III] 1909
